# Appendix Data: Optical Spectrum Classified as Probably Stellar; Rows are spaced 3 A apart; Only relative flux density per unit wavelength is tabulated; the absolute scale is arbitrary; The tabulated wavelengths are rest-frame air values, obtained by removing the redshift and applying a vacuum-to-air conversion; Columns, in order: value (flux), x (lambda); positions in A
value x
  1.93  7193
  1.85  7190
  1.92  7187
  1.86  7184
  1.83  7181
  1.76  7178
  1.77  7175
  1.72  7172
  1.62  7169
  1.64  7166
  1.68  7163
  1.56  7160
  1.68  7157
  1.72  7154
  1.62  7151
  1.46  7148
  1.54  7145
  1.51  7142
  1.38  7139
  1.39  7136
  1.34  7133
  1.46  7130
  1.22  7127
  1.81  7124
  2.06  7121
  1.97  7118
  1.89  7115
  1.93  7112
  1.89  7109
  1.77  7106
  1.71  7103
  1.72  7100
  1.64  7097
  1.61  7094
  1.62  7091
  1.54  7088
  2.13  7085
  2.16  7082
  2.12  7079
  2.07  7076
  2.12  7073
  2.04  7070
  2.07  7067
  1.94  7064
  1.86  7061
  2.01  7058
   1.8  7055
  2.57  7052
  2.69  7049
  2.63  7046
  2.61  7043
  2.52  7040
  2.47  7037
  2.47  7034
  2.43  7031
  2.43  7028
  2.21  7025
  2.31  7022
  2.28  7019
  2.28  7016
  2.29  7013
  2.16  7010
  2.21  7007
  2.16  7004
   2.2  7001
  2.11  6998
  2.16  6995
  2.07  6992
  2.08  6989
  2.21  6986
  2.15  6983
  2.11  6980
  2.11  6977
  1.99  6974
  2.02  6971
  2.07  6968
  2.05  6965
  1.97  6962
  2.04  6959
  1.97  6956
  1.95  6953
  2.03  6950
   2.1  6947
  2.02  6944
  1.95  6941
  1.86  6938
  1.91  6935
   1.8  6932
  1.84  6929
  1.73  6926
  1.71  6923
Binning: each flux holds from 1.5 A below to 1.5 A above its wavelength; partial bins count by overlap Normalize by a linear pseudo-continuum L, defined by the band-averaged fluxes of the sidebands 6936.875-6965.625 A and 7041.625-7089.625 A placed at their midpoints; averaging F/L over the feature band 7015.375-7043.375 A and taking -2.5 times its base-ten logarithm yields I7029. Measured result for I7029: -0.14 mag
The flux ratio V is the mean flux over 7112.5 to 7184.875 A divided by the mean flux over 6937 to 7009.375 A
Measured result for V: 0.8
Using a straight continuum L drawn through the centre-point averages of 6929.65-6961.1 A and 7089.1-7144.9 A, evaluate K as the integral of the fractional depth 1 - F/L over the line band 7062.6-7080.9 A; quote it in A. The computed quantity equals -3.4 A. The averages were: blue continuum 1.96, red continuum 1.66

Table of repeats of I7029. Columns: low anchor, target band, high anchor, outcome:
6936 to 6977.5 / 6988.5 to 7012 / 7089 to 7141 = -0.13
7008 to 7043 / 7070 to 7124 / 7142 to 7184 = 0.06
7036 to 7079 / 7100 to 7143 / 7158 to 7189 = 0.18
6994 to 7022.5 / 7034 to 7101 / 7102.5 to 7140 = -0.08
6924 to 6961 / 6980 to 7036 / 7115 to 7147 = -0.23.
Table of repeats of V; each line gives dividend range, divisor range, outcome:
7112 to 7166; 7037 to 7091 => 0.75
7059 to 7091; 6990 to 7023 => 0.90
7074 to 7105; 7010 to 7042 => 0.78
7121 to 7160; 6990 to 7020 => 0.70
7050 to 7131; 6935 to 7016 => 0.91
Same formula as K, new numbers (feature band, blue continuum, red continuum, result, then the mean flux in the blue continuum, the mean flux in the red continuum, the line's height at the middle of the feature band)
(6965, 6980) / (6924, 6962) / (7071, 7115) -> -1.1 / 1.93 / 1.86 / 1.92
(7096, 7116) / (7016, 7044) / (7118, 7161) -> 0.3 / 2.4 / 1.57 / 1.82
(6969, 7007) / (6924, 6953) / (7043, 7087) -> -2.0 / 1.91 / 2.17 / 2.01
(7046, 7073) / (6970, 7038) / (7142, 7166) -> -2.2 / 2.21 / 1.6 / 1.99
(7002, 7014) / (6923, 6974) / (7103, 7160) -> -2.3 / 1.95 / 1.65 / 1.85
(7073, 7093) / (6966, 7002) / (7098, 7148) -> -1.8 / 2.1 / 1.66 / 1.78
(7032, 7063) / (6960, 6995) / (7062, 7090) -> -5.0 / 2.08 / 2.01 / 2.03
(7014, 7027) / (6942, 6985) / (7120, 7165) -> -2.7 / 2.04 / 1.56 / 1.89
